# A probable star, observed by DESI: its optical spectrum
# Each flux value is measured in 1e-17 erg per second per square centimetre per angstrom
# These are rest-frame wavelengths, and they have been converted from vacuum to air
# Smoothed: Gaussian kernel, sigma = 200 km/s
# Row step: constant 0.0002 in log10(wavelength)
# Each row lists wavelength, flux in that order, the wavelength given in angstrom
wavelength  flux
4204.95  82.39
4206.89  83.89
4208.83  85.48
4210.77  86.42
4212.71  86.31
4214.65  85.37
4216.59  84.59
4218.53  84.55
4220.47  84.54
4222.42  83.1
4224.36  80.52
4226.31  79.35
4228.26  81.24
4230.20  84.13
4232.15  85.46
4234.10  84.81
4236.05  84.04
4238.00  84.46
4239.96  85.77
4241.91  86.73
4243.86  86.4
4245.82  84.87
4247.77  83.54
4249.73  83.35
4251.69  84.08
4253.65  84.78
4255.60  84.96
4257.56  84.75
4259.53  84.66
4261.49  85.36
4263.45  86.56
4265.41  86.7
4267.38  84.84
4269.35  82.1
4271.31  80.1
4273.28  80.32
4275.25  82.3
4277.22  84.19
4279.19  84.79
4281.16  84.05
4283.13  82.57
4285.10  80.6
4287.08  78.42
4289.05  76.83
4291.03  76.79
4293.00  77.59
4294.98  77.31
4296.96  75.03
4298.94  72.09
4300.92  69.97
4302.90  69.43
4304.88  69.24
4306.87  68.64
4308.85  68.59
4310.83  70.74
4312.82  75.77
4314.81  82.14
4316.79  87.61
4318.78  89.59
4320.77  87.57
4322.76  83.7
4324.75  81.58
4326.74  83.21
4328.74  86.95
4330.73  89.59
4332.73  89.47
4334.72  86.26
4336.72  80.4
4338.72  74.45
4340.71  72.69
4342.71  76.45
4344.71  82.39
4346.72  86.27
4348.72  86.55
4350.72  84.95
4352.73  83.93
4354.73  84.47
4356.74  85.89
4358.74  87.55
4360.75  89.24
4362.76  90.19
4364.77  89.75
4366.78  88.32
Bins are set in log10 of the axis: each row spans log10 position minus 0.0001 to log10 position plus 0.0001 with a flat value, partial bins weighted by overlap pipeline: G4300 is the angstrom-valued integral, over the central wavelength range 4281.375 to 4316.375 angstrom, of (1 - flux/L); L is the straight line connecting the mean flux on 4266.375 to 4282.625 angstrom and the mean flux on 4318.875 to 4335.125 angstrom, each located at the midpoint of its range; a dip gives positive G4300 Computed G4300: 3.80 angstrom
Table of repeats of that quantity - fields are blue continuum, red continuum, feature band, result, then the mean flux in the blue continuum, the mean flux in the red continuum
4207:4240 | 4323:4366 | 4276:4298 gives 1.1 angstrom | 84.1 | 84.4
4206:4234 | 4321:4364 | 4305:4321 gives 1.2 angstrom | 84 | 84.2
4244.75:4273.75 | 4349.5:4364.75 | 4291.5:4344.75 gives 4.3 angstrom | 84.1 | 86.8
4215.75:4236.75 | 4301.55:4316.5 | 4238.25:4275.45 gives -2.3 angstrom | 83.3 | 72.8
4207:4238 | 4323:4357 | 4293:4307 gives 1.9 angstrom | 84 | 83.2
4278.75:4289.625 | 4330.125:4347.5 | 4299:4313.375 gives 2.0 angstrom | 81.2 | 81.7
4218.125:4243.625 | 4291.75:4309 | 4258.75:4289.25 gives -2.5 angstrom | 83.8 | 72.2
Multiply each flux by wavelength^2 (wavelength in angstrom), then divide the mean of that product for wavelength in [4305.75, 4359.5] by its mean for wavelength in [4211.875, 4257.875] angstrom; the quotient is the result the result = 1.02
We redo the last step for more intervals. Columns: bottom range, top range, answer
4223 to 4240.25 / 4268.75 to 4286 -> 1.01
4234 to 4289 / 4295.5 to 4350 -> 0.98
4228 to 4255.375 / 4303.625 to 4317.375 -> 0.91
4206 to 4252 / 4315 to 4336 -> 1.07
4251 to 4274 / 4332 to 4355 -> 1.01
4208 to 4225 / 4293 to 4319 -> 0.92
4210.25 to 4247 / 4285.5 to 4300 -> 0.93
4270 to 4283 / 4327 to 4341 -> 1.04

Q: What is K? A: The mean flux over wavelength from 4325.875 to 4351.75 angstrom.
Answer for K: 83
